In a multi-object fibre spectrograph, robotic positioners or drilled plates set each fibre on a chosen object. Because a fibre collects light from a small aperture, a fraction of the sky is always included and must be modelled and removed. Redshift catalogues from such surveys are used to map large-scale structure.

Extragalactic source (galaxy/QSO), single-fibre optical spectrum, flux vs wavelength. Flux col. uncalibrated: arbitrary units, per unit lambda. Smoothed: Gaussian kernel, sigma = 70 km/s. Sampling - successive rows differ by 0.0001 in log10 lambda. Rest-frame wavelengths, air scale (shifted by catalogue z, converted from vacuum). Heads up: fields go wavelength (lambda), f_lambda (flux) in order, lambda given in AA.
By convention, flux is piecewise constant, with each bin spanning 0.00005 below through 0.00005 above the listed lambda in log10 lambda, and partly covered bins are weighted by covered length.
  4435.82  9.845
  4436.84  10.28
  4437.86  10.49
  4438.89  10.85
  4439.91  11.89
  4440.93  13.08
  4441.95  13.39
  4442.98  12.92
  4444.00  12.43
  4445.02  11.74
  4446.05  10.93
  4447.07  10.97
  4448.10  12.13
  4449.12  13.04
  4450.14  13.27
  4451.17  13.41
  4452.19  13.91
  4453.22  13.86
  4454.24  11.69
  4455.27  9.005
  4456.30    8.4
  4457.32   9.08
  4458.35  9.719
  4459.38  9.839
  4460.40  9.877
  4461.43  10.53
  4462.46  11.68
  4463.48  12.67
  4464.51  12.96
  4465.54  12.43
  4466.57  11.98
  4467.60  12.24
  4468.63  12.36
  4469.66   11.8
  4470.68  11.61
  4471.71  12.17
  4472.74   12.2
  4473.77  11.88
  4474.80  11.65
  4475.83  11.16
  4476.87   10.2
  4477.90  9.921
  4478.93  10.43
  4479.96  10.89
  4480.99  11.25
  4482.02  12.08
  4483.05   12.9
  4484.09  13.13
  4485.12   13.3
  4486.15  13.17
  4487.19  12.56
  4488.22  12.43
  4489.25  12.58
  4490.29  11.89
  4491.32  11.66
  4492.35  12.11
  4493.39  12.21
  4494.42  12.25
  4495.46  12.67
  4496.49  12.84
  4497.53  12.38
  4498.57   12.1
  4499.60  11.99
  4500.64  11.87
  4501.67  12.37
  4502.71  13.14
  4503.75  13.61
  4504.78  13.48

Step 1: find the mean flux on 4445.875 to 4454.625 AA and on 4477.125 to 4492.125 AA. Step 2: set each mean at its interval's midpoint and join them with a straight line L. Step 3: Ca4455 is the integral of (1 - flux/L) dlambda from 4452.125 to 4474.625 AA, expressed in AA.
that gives 1.8 AA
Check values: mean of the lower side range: 12.7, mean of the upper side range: 12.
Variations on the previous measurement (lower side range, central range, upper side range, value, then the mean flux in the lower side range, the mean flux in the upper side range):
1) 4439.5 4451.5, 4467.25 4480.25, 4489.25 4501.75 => 0.9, 12.4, 12.2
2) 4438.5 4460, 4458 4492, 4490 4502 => 0.7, 11.7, 12.2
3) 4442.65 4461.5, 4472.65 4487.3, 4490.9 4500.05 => 0.3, 11.4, 12.3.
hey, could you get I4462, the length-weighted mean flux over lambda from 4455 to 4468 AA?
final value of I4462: 10.8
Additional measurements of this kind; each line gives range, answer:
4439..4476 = 11.8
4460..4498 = 12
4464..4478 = 11.8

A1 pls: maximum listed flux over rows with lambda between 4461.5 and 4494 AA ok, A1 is 13.3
